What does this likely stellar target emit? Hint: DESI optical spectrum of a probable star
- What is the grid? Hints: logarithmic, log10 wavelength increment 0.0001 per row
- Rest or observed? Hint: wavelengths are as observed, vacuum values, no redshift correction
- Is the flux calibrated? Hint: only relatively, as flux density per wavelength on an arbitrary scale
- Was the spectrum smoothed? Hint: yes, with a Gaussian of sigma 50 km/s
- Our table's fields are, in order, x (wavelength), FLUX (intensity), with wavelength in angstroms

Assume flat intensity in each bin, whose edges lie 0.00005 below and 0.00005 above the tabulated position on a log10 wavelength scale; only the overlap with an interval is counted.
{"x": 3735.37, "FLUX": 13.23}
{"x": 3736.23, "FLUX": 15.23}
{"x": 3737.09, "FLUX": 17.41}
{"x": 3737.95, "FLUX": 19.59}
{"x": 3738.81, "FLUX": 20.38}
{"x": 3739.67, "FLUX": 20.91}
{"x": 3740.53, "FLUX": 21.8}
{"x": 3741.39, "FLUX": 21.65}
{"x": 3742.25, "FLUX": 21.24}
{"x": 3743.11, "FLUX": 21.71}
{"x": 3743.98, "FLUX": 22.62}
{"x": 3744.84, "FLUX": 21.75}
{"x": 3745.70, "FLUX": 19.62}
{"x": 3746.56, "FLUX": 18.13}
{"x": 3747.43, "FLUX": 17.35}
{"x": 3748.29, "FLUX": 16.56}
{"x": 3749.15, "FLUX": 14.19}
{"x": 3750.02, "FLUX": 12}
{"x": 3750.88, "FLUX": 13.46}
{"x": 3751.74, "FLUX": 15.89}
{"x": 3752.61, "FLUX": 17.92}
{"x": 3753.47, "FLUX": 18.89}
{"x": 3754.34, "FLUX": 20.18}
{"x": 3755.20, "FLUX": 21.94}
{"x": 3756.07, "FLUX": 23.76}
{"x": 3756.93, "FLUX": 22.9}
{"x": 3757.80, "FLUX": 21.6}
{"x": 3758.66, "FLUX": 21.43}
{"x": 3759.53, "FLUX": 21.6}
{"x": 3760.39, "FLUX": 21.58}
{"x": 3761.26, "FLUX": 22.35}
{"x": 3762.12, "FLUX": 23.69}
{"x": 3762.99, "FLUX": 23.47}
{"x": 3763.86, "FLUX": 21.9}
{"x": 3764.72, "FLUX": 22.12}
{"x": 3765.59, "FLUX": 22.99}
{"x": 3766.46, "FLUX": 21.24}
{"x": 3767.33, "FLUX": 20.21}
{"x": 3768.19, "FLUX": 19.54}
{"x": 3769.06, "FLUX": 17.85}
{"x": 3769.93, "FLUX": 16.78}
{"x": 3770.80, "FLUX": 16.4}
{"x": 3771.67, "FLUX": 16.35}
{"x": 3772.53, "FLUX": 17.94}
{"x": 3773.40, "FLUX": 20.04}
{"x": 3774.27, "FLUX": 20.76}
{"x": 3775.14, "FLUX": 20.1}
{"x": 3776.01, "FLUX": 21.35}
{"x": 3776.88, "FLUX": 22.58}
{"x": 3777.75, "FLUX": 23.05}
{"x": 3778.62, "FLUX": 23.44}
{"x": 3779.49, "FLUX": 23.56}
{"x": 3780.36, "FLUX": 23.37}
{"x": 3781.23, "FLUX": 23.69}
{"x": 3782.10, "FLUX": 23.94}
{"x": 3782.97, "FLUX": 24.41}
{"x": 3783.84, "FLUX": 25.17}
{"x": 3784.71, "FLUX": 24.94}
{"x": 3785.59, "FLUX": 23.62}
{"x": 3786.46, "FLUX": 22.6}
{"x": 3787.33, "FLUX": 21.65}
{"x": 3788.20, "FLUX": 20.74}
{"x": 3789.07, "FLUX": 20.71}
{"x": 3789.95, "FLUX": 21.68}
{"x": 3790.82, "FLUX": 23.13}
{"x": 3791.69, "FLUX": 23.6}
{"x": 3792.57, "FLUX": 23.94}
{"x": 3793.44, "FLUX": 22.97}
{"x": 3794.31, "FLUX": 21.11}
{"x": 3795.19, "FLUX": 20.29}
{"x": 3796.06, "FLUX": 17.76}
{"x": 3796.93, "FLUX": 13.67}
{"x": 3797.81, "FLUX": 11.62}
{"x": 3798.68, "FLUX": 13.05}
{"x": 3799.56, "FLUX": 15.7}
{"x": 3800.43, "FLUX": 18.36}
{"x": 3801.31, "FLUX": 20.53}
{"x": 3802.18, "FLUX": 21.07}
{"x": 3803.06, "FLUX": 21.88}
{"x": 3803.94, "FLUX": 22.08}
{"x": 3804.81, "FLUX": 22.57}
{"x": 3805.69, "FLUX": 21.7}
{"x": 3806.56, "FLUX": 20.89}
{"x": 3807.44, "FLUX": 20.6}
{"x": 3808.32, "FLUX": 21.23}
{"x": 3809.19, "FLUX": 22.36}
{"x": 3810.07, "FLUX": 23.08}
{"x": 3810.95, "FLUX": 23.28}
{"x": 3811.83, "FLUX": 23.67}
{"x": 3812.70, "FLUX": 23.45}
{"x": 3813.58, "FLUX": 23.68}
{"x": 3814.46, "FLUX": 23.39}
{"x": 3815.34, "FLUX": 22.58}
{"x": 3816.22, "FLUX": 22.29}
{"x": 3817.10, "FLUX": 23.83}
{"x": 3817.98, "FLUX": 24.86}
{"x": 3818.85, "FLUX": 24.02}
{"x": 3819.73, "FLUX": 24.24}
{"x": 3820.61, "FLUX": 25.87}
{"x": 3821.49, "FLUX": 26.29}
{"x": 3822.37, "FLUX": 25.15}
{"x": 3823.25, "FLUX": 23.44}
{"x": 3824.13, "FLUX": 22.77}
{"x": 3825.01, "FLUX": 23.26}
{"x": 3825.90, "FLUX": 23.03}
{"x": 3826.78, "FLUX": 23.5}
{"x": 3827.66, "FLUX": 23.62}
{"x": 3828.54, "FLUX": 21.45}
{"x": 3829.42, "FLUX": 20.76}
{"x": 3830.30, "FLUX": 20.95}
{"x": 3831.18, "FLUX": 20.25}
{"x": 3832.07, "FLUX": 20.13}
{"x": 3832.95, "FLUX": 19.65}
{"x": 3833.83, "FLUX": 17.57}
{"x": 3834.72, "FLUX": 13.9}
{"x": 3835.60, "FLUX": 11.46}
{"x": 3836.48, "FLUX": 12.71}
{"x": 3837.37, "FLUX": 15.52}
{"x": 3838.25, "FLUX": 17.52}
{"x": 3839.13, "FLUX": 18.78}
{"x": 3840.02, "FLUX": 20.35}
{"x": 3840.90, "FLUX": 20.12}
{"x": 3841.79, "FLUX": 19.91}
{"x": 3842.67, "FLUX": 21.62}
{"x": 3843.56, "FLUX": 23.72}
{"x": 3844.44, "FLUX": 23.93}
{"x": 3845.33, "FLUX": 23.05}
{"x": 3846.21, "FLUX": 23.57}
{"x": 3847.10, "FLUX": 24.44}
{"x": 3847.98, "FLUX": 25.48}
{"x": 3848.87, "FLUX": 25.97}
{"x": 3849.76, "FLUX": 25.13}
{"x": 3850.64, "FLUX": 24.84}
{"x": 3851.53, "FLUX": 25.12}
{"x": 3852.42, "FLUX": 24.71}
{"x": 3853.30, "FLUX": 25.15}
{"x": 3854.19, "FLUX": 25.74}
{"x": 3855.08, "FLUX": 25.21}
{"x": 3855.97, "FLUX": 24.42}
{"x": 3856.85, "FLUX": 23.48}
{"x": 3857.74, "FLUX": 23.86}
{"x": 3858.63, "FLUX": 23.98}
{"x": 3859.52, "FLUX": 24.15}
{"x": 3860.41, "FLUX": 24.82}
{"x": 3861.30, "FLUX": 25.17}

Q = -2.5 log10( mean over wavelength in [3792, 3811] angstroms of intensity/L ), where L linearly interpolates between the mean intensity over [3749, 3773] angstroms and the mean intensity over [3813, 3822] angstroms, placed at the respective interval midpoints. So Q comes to 0.15 mag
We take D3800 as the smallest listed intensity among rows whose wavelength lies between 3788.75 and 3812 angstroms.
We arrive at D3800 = 11.62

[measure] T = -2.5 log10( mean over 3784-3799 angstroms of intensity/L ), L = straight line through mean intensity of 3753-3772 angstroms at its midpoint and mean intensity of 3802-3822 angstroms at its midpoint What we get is 0.08 mag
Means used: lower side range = 20.9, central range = 20.6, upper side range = 23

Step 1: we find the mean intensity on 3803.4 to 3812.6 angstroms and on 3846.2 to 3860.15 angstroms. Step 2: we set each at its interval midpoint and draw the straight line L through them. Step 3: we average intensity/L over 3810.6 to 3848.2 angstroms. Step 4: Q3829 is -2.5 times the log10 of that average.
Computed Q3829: 0.08 mag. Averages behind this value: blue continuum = 22.2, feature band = 21.7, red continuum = 24.7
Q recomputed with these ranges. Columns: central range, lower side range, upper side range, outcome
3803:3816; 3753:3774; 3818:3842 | -0.09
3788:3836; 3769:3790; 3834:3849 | -0.03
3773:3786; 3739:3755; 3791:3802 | -0.22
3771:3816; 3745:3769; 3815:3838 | -0.04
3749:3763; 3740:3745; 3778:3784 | 0.14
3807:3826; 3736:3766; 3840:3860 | -0.04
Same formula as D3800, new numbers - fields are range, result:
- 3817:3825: 22.77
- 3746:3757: 12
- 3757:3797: 13.67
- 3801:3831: 20.53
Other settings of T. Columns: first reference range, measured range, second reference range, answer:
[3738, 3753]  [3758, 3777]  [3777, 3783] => 0.06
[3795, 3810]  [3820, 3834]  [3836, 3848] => -0.12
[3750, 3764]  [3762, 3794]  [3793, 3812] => -0.08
